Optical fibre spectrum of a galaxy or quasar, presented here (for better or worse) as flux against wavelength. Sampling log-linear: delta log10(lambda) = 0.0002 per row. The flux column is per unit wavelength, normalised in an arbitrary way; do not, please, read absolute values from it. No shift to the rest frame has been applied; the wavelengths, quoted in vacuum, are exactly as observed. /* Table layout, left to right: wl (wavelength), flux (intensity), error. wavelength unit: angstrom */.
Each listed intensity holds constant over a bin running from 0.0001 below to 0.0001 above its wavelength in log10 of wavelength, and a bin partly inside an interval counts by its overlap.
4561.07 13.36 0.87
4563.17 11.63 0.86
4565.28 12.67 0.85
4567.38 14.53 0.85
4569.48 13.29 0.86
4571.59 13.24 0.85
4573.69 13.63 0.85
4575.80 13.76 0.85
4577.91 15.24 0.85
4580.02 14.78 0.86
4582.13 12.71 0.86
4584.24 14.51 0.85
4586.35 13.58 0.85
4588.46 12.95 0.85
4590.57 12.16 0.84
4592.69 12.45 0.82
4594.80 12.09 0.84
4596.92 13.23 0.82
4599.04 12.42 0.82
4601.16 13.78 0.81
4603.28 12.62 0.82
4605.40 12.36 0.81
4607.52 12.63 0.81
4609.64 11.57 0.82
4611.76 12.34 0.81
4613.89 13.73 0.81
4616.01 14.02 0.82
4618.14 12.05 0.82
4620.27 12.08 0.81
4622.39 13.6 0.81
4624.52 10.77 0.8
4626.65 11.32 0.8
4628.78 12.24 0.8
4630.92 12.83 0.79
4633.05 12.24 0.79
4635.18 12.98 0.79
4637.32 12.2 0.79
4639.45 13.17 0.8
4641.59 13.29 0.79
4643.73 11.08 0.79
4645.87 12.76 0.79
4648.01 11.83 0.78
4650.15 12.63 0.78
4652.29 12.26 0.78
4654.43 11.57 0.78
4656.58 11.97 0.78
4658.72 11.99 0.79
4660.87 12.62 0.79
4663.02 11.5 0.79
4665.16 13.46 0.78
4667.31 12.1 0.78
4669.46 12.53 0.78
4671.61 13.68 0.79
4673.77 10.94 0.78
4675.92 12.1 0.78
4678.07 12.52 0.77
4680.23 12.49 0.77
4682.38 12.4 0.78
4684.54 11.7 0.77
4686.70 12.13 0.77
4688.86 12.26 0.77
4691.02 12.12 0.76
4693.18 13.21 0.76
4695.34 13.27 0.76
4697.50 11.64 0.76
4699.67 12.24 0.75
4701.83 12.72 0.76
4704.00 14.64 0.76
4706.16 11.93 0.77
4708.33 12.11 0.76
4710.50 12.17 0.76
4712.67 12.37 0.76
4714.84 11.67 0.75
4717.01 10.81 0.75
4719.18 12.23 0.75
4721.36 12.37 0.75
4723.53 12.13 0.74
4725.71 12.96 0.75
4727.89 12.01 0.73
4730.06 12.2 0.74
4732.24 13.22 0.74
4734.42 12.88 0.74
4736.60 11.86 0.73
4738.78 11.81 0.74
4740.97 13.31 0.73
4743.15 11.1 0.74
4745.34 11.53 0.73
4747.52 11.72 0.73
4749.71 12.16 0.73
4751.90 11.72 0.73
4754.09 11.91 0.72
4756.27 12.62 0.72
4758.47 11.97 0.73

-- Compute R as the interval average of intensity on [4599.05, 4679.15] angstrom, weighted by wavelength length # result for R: 12.4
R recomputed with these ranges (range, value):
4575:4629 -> 12.9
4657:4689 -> 12.3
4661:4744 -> 12.3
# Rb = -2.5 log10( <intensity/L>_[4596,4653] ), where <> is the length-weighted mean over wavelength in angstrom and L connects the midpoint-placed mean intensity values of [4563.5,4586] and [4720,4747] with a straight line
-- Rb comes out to 0.06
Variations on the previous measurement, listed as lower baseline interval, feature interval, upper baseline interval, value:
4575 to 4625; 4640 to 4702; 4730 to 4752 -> 0.02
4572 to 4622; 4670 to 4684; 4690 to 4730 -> 0.02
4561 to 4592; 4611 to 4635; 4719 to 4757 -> 0.05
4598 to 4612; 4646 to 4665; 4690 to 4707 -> 0.04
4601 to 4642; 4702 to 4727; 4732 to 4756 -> -0.01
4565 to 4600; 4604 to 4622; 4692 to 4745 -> 0.04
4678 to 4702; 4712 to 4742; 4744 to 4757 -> -0.02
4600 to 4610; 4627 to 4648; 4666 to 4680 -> 0.00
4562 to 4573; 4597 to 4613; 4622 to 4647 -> 0.01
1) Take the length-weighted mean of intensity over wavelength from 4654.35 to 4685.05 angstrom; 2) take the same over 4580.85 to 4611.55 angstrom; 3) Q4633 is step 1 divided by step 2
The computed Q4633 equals 0.96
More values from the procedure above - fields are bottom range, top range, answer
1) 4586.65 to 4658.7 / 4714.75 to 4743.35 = 0.98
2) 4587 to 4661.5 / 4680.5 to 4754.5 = 0.98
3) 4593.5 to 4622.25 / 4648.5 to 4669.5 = 0.96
